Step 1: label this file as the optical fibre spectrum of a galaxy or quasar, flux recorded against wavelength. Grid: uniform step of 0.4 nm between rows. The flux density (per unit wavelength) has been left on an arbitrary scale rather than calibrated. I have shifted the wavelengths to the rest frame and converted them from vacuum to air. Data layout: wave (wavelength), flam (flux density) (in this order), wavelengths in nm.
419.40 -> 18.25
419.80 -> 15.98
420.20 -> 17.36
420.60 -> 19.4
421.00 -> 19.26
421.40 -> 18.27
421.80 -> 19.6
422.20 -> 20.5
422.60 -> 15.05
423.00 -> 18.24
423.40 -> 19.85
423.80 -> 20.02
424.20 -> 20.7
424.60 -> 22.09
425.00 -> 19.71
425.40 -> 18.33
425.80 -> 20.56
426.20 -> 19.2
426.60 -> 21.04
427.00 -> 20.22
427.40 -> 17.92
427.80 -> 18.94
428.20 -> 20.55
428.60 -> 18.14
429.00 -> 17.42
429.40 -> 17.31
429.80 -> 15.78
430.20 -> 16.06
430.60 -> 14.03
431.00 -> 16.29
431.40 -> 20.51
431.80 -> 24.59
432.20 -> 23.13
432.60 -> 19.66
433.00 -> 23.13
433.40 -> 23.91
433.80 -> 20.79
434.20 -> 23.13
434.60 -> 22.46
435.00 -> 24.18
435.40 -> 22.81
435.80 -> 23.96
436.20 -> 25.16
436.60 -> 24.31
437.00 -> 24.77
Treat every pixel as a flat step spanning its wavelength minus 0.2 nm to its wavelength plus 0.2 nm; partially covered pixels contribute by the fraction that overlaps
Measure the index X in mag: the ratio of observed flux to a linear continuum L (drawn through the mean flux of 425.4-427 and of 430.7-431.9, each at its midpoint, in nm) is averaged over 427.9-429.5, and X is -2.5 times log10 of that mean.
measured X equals 0.08 mag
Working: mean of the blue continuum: 20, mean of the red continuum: 19.6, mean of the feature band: 18.5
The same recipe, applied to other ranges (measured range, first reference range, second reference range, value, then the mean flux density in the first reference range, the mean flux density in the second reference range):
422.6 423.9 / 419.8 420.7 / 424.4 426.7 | 0.03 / 17.7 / 20.1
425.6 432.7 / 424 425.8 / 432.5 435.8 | 0.13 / 20.2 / 22.7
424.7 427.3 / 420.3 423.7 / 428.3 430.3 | -0.11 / 18.8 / 17.2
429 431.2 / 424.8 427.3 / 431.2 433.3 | 0.31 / 19.8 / 22.3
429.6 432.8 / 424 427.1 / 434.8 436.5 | 0.19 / 20.2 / 24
